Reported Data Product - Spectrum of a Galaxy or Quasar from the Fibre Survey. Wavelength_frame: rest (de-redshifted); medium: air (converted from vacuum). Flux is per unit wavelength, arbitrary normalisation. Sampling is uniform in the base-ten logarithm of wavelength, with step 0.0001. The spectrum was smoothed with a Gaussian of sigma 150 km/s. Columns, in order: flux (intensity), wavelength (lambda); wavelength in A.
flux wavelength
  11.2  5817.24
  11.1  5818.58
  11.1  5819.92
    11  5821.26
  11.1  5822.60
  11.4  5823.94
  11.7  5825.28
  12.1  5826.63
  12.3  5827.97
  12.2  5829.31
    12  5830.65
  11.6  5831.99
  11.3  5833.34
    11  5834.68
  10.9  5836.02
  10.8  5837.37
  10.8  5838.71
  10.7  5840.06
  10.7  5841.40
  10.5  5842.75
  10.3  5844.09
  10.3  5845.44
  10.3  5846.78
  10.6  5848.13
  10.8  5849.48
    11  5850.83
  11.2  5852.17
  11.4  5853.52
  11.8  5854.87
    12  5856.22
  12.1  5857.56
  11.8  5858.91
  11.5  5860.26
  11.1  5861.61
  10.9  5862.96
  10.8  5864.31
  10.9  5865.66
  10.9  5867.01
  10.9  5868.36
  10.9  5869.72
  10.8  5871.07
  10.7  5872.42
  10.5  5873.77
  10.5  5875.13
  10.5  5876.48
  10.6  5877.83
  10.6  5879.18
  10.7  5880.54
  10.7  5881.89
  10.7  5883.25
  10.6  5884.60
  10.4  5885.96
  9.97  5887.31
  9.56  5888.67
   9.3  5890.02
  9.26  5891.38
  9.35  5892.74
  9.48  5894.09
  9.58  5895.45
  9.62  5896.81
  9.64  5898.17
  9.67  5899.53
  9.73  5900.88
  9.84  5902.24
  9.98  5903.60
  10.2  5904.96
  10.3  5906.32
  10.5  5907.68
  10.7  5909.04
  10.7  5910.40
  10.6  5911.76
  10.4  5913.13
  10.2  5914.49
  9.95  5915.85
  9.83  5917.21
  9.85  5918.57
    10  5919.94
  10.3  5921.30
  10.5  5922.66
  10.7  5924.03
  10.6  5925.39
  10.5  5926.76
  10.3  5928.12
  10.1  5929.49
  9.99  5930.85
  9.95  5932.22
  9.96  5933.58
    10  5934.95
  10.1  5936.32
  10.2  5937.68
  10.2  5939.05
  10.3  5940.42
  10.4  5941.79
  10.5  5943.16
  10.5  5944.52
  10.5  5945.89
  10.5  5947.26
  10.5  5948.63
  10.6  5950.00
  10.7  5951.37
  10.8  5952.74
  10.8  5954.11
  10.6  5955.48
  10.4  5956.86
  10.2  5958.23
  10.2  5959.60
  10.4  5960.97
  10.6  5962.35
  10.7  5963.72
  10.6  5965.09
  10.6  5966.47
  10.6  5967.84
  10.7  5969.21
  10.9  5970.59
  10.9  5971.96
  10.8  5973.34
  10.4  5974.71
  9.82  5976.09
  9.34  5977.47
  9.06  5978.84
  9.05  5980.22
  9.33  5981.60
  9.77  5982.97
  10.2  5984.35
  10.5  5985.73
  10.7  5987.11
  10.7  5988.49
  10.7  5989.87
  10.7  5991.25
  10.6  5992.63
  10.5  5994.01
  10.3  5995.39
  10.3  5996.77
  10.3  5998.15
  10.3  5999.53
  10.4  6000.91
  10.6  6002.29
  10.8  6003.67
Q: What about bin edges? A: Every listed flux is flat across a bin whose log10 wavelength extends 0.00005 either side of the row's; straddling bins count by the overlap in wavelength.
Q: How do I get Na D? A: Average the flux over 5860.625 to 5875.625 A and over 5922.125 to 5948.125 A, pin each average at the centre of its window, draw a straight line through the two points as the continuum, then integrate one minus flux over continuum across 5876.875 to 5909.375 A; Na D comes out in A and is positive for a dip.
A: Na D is 1.8 A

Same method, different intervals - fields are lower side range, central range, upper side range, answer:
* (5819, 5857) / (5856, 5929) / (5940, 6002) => 3.07 A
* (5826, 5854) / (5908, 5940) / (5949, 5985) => 0.98 A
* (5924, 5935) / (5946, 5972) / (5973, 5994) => -1.08 A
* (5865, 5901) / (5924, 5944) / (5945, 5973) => 0.44 A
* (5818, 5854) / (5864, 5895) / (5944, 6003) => 1.49 A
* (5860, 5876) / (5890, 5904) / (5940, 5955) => 1.50 A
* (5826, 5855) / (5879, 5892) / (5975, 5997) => 0.76 A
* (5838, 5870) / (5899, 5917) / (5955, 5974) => 0.99 A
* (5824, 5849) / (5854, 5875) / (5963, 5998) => -0.37 A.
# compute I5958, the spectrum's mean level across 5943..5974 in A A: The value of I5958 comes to 10.6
